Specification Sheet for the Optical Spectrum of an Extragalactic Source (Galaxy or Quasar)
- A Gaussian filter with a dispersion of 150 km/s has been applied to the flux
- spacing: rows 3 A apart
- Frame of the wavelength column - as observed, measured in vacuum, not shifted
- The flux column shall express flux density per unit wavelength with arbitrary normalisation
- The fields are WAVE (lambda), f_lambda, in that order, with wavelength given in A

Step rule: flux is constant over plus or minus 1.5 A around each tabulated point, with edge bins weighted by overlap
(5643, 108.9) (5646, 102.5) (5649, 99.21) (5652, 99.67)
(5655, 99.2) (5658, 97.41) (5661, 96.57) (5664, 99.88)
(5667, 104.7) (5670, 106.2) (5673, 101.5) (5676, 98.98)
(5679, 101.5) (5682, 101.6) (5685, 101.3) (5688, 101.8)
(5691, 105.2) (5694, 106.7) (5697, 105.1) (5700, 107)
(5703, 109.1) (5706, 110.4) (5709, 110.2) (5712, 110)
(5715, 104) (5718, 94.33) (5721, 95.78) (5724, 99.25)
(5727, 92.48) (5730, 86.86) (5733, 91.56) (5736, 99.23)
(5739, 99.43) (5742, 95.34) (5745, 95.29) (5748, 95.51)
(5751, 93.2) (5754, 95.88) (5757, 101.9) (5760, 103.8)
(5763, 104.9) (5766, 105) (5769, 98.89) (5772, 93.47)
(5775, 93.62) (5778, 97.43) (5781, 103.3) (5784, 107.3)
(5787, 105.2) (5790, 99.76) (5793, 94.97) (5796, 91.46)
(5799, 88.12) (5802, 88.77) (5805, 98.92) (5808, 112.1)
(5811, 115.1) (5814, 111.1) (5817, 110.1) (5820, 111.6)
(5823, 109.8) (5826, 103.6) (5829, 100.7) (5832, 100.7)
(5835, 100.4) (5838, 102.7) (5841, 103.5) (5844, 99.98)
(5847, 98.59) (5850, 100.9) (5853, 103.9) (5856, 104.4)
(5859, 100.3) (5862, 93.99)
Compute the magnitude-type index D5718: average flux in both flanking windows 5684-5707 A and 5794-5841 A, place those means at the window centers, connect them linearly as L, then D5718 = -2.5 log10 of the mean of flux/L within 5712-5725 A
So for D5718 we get 0.06 mag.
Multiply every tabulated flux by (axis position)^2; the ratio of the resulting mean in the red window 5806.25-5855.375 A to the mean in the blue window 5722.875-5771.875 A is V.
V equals 1.11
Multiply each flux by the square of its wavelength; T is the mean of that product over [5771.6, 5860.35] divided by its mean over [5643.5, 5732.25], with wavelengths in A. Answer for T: 1.05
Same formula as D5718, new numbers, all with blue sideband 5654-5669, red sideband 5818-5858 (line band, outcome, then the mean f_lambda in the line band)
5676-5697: -0.028 mag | 103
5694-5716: -0.077 mag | 108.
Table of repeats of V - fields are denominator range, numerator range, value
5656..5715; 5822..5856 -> 1.04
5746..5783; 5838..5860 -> 1.06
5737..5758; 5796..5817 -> 1.08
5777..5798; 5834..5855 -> 1.04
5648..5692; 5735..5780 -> 1.00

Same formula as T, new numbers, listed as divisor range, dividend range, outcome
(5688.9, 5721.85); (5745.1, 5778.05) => 0.95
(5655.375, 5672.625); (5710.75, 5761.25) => 0.99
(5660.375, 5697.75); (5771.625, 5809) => 0.99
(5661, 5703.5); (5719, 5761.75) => 0.95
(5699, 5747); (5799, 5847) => 1.08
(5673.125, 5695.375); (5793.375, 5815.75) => 1.03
